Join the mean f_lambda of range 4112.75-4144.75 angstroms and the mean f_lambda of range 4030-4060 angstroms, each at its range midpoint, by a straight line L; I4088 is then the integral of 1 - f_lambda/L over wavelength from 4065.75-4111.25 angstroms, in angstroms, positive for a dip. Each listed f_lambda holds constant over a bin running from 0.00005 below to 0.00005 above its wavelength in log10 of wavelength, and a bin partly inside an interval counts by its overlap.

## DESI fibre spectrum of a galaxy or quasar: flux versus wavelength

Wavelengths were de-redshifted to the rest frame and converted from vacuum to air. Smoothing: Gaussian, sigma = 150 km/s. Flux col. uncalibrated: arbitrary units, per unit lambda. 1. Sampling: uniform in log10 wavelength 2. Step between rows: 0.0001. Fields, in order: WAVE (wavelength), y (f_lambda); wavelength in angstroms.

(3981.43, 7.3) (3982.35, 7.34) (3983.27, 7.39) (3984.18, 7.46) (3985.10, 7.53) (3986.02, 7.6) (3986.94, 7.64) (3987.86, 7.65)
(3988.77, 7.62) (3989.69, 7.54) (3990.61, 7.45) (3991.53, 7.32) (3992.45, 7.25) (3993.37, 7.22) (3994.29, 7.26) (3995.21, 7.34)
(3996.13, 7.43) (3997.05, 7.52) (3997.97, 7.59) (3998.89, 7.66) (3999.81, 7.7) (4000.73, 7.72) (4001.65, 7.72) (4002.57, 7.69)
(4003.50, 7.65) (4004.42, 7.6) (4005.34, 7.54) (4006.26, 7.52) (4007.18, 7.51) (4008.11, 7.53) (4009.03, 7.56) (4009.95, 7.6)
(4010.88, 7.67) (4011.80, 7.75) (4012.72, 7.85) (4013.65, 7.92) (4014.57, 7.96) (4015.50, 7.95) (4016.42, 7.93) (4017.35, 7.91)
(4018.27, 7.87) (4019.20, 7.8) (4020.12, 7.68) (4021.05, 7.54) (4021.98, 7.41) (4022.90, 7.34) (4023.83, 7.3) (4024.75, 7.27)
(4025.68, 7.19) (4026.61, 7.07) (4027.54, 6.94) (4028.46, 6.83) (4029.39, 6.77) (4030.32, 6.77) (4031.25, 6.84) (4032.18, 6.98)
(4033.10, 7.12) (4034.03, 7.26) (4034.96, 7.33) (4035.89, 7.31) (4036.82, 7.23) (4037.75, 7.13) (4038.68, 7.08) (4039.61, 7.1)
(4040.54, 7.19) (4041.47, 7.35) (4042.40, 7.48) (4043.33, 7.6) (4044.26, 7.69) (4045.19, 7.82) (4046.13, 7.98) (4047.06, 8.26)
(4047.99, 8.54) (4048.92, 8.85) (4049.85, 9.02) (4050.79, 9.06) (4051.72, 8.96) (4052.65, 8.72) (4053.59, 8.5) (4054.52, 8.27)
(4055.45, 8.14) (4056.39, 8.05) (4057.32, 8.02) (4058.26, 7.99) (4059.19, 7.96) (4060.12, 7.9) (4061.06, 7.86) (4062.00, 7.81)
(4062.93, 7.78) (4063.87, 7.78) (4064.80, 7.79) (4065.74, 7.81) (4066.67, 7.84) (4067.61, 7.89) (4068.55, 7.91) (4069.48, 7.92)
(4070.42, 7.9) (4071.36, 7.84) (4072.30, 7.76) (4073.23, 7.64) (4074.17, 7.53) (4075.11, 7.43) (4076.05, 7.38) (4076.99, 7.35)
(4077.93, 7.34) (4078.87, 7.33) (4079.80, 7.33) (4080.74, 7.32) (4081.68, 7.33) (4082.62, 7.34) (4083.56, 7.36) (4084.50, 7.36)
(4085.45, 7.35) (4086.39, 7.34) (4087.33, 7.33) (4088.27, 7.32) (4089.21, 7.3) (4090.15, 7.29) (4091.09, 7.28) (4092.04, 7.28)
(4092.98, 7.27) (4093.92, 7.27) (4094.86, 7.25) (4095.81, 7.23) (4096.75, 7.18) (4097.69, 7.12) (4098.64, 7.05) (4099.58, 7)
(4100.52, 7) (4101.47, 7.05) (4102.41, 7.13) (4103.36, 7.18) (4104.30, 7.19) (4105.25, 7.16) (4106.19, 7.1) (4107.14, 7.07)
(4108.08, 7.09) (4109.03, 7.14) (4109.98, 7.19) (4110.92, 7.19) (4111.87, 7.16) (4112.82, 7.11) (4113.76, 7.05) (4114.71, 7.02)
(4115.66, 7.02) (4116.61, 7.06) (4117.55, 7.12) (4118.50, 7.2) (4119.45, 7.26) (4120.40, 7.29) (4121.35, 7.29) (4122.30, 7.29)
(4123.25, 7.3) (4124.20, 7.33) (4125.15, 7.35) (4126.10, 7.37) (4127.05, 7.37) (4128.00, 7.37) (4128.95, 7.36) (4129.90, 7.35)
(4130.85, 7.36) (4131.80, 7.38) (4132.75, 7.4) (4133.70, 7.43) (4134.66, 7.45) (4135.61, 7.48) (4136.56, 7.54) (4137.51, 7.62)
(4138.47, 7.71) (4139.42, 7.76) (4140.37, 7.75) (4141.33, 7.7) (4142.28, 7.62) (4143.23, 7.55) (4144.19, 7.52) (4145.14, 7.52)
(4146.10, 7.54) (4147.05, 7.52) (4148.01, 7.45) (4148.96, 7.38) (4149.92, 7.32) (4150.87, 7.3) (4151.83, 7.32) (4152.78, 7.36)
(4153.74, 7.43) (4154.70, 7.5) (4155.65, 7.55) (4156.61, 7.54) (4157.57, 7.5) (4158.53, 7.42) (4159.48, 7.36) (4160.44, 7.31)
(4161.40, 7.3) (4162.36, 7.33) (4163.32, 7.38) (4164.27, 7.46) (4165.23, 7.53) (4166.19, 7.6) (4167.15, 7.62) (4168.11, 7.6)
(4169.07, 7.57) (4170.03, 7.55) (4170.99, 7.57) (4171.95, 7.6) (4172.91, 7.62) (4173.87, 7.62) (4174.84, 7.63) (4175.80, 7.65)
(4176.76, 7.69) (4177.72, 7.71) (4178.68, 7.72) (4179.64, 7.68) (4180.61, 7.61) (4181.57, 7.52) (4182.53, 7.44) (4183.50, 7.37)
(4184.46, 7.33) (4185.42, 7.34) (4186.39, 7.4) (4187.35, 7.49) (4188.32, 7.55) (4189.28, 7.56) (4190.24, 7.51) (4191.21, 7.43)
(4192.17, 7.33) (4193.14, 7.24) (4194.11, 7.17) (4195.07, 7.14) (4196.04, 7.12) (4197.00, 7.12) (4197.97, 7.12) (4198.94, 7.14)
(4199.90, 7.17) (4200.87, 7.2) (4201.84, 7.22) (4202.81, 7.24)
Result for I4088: 1.4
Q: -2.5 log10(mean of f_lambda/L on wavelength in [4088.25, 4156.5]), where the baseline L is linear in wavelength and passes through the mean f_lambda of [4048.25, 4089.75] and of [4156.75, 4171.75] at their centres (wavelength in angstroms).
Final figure 0.05 mag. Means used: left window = 7.82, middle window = 7.31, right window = 7.48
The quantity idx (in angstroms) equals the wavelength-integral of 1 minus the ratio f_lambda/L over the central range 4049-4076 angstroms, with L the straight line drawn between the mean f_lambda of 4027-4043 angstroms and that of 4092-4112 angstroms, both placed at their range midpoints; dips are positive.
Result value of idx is -3.5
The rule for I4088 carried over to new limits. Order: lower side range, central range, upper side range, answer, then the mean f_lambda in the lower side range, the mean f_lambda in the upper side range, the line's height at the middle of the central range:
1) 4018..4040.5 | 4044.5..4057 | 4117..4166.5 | -2.1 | 7.21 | 7.43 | 7.25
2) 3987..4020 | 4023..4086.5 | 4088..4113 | -2.2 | 7.63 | 7.17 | 7.38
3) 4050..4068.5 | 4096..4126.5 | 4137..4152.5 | 2.4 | 8.12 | 7.54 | 7.76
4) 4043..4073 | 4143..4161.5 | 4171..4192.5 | 0.6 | 8.1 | 7.54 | 7.67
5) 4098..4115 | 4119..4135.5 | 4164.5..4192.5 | -0.3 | 7.11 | 7.55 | 7.23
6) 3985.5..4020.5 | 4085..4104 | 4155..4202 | 0.8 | 7.62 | 7.44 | 7.53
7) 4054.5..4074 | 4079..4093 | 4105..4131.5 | 0.5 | 7.88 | 7.22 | 7.62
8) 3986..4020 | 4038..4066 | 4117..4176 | -1.6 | 7.62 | 7.46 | 7.57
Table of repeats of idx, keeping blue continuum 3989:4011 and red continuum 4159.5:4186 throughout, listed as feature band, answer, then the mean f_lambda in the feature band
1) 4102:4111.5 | 0.5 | 7.14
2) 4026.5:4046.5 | 0.8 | 7.22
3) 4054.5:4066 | -0.6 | 7.92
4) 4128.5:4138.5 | 0.1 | 7.45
